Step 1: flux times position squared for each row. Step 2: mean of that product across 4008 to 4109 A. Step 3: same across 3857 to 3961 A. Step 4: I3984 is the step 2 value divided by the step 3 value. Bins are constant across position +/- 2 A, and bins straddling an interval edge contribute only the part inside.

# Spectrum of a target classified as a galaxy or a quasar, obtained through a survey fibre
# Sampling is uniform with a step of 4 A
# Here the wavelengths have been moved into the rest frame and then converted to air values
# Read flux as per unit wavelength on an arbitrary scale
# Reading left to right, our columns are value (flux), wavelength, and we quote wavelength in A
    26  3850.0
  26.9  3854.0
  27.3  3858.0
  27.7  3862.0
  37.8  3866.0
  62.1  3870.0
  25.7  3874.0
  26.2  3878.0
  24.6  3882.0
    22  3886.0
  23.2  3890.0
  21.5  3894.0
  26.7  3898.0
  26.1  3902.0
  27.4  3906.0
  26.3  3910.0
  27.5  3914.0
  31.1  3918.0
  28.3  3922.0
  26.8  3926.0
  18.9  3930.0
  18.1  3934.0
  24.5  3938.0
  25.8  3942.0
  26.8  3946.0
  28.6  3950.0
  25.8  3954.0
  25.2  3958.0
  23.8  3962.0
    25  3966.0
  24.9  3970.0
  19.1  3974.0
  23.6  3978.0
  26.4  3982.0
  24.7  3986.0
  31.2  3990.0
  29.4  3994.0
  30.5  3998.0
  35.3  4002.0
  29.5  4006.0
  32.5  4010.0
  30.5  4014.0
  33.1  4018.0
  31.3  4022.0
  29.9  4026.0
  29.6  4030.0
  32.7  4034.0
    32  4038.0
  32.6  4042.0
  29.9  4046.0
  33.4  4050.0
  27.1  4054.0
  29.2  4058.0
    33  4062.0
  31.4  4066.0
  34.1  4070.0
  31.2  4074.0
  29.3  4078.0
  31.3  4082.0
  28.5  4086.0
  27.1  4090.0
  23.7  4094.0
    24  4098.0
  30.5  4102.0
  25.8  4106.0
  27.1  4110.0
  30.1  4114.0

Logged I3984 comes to 1.2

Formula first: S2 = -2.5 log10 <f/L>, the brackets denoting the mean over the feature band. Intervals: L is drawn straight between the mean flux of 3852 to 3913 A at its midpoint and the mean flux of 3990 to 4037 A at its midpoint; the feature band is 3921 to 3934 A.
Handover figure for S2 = 0.26 mag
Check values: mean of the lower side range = 28.7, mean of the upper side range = 31.3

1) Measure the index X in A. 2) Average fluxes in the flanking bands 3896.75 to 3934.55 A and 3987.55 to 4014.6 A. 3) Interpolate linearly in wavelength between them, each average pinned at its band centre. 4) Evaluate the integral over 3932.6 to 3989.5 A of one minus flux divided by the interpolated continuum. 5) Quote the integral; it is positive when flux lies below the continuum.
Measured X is 8.0 A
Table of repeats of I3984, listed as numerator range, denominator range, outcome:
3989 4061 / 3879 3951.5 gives 1.30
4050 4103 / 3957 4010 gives 1.14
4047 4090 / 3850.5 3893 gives 1.13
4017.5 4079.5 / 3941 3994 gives 1.27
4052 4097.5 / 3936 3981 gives 1.25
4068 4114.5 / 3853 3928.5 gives 1.10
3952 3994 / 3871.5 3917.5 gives 1.02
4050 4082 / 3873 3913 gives 1.35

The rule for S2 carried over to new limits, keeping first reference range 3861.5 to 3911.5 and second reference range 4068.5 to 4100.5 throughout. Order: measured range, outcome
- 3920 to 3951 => 0.177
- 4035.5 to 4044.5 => -0.124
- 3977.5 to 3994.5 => 0.065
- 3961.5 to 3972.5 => 0.182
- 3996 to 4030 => -0.097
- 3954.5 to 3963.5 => 0.168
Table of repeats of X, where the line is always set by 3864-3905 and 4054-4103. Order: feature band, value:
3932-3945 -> 2.81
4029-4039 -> -0.74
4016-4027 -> -0.82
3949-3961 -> 1.35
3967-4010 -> 2.61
